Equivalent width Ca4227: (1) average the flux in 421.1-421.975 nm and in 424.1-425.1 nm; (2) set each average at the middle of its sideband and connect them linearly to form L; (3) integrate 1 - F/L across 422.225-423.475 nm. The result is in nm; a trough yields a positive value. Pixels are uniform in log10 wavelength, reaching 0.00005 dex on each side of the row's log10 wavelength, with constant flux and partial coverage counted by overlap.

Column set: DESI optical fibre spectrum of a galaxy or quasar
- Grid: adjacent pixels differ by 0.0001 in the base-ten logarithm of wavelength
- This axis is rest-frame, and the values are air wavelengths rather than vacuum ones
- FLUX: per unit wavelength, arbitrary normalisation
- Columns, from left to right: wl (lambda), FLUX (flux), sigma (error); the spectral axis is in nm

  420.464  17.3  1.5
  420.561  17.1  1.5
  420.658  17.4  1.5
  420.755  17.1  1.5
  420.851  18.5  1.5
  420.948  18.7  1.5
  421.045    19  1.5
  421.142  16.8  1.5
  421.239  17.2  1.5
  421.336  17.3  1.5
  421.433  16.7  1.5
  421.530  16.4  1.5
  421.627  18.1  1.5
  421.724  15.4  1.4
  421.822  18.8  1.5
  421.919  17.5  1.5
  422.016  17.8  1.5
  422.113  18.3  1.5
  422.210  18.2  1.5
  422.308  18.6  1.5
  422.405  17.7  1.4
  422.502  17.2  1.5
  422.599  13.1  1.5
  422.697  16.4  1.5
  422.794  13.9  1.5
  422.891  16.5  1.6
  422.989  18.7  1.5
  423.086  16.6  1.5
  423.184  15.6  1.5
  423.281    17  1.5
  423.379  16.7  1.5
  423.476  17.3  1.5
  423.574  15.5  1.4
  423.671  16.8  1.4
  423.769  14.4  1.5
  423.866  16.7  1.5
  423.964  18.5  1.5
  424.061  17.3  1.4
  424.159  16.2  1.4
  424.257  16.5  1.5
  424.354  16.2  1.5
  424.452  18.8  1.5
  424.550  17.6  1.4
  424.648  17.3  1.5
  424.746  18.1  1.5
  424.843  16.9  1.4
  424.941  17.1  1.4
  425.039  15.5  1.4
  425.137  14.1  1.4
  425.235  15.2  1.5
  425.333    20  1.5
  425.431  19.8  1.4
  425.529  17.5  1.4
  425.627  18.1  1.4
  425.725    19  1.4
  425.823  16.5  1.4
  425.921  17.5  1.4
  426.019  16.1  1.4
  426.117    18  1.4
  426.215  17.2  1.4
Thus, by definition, 0.04 nm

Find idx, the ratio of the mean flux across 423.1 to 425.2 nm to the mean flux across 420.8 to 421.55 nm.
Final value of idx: 0.94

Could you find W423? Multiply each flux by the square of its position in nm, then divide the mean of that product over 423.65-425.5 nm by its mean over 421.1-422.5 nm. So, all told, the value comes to 1.0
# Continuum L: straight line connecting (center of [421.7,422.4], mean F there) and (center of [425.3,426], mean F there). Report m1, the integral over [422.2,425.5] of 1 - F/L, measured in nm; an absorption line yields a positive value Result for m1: 0.22 nm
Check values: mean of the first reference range 17.9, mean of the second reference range 18.2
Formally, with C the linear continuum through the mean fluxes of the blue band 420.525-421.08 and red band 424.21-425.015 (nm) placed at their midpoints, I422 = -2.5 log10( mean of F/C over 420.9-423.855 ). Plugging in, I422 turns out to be 0.05 mag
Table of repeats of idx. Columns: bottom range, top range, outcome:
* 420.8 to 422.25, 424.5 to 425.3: 0.94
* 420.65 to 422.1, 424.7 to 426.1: 0.98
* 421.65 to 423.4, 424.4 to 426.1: 1.03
